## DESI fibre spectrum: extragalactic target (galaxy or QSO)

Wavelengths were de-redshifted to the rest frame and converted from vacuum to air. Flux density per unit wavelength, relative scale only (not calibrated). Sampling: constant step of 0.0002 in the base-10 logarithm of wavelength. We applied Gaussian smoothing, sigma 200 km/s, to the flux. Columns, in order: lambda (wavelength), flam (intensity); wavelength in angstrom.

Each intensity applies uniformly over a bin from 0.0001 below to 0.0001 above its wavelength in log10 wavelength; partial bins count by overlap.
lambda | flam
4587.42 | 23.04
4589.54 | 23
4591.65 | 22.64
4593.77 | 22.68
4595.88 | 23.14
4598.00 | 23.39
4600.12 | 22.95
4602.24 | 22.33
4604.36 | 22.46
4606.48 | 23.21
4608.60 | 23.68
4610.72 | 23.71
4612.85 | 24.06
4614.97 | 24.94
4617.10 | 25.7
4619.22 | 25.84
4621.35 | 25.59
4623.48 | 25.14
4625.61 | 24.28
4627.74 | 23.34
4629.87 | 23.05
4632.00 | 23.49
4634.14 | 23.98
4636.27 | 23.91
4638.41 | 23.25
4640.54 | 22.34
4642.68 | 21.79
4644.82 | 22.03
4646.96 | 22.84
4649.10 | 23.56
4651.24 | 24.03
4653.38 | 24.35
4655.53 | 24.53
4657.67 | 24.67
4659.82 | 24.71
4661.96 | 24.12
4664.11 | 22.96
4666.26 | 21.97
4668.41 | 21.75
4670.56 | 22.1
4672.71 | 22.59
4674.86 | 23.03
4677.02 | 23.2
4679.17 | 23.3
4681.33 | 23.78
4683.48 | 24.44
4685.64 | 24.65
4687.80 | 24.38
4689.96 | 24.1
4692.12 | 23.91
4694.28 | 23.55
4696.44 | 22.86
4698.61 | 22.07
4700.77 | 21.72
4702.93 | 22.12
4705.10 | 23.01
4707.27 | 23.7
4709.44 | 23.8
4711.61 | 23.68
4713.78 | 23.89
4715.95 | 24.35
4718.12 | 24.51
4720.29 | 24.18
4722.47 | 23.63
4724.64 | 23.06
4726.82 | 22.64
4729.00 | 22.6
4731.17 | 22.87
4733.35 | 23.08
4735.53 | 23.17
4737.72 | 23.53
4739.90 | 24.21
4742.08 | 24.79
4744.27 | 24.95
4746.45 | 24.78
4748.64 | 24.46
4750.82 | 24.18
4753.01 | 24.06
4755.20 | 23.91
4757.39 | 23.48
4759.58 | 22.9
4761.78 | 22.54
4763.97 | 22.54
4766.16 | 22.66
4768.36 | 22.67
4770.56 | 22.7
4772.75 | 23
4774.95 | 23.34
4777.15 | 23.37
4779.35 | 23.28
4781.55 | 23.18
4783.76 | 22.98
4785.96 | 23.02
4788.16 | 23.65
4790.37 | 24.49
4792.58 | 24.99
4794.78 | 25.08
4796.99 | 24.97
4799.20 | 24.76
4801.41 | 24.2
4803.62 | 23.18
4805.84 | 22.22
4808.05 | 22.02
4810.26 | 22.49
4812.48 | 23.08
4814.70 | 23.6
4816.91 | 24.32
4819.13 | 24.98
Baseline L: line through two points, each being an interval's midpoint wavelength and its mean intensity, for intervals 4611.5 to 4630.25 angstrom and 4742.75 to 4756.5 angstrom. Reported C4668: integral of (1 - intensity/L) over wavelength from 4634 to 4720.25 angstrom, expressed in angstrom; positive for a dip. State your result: 4.12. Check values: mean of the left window 24.7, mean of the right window 24.4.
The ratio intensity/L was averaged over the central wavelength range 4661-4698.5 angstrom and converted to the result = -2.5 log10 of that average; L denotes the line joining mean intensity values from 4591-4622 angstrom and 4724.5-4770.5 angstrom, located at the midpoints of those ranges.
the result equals 0.01 mag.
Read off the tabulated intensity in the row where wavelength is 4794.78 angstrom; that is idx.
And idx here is 25.08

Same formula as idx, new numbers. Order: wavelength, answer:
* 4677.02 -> 23.2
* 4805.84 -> 22.22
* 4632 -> 23.49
